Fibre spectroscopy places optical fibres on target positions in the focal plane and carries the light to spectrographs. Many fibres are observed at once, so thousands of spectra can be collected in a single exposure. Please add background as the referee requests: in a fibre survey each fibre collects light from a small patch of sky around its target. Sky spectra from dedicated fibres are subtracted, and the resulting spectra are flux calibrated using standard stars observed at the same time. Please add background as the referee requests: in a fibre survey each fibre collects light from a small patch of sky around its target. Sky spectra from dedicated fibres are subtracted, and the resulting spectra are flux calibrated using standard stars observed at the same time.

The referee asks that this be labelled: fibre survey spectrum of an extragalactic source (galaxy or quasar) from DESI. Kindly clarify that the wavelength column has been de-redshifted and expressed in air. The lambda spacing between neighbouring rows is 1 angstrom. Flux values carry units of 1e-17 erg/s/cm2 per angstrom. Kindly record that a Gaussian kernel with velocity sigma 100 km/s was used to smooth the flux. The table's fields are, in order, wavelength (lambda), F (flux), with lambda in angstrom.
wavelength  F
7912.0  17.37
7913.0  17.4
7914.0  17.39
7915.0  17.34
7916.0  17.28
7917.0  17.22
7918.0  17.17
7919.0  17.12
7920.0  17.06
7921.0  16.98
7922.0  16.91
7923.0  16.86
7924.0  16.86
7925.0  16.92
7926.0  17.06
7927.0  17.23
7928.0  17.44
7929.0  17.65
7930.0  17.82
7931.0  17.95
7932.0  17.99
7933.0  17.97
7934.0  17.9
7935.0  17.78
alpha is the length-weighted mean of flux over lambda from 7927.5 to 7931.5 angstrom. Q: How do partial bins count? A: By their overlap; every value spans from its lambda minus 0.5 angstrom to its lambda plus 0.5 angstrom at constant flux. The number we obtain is 17.7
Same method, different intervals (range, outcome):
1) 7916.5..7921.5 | 17.1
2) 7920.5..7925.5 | 16.9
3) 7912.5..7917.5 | 17.3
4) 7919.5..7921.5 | 17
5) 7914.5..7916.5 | 17.3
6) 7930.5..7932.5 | 18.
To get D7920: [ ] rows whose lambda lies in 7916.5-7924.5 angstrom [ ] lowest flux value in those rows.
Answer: 16.86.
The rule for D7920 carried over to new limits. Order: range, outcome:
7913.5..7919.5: 17.12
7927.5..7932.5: 17.44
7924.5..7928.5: 16.92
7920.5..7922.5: 16.91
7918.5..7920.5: 17.06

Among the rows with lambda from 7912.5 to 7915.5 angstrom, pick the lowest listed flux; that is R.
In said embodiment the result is 17.34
